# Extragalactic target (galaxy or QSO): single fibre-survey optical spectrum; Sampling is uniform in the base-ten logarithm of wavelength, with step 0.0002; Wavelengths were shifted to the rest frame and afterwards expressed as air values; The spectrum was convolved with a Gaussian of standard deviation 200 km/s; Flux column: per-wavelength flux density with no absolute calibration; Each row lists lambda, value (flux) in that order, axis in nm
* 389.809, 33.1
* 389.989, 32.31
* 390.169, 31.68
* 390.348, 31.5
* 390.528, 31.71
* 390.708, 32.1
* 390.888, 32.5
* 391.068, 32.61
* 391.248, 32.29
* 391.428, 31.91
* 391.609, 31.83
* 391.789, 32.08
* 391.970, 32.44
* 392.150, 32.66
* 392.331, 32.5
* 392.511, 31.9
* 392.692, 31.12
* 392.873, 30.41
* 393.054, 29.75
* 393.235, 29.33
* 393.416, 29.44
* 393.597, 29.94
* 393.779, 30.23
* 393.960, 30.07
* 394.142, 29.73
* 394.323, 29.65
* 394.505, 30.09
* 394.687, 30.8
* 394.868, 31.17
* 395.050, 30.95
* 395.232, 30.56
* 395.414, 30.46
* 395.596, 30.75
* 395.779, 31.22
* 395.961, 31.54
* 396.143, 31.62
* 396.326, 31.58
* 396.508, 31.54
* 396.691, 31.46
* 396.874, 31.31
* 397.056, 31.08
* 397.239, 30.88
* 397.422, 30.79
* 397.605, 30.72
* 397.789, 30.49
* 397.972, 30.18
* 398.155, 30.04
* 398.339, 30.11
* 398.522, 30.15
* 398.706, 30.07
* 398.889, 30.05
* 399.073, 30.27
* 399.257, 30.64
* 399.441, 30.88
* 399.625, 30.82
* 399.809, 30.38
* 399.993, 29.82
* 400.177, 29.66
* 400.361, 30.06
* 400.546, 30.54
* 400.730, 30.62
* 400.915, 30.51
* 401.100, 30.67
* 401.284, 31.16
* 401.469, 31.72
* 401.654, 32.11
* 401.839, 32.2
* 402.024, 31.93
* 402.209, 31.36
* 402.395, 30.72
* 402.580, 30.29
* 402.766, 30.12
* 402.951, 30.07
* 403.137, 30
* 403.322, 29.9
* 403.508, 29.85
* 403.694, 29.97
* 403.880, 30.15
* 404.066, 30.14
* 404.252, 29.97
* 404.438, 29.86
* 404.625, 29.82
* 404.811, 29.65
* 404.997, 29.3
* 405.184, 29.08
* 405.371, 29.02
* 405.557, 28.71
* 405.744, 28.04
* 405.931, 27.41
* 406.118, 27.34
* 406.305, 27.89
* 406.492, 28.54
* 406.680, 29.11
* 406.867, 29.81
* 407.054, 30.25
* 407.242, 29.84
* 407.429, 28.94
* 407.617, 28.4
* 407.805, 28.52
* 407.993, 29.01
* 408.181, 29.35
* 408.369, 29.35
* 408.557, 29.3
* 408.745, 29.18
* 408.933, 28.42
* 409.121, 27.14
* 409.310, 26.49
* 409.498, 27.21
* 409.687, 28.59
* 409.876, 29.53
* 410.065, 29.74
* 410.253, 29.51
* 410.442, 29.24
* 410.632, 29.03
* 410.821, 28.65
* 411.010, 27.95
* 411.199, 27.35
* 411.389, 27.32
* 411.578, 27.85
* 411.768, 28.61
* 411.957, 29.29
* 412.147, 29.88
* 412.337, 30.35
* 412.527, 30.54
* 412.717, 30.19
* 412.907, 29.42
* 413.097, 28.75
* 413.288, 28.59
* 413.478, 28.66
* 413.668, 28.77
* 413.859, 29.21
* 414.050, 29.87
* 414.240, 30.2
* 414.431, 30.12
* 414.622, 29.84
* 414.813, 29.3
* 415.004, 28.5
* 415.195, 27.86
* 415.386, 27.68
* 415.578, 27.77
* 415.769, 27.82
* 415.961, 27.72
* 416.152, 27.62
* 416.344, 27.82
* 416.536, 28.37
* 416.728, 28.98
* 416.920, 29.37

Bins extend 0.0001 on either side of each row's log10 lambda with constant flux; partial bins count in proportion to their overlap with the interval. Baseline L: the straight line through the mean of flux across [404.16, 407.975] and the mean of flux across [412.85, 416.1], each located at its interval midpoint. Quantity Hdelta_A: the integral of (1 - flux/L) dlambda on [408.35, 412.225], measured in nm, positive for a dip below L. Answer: 0.048 nm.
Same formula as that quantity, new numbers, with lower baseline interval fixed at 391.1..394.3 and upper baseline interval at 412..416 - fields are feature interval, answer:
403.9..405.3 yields 0.01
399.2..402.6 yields -0.06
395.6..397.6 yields -0.04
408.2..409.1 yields 0.02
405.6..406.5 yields 0.06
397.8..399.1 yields 0.02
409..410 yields 0.06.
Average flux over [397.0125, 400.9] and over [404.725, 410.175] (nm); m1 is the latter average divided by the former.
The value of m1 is 0.95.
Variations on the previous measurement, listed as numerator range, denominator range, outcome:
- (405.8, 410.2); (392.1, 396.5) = 0.93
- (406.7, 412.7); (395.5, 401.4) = 0.94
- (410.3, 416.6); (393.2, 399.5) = 0.94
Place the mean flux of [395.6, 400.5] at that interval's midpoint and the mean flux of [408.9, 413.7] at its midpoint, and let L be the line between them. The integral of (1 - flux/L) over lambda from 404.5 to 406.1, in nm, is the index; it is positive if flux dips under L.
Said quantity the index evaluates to 0.04 nm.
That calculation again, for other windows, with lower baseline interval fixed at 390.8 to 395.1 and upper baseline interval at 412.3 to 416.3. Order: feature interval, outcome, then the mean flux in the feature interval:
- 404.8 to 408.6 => 0.11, 28.9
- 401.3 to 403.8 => -0.06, 30.8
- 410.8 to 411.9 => 0.05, 28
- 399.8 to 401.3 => 0.00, 30.4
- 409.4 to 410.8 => 0.02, 28.9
